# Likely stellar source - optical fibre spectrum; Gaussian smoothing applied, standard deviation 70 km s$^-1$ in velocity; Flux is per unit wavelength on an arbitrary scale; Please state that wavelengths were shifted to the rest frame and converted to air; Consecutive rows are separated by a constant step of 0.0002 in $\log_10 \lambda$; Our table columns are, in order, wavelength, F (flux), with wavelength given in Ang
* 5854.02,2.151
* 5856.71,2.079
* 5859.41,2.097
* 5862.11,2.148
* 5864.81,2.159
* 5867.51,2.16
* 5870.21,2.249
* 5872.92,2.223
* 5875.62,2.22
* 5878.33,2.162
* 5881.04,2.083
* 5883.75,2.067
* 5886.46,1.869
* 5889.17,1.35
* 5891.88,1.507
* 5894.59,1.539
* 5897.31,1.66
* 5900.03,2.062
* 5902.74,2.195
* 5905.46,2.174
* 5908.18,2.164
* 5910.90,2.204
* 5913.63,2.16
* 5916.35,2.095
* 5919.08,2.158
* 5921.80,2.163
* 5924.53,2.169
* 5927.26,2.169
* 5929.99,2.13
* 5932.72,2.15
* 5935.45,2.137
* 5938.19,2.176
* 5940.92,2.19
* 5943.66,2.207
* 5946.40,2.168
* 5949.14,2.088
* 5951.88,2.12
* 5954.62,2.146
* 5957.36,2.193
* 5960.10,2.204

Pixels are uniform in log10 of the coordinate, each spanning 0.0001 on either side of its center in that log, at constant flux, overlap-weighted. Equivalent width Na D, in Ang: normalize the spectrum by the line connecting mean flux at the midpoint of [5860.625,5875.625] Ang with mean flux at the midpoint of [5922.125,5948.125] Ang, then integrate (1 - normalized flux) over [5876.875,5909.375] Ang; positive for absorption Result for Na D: 4.1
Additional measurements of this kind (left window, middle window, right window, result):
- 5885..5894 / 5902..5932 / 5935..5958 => -5.0 Ang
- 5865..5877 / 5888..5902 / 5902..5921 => 3.4 Ang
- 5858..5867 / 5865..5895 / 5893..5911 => 1.5 Ang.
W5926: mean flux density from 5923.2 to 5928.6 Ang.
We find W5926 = 2.17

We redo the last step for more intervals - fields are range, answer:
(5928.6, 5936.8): 2.14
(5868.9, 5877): 2.23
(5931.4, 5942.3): 2.16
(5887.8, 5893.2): 1.43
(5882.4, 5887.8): 1.97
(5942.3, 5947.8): 2.19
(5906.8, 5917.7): 2.16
